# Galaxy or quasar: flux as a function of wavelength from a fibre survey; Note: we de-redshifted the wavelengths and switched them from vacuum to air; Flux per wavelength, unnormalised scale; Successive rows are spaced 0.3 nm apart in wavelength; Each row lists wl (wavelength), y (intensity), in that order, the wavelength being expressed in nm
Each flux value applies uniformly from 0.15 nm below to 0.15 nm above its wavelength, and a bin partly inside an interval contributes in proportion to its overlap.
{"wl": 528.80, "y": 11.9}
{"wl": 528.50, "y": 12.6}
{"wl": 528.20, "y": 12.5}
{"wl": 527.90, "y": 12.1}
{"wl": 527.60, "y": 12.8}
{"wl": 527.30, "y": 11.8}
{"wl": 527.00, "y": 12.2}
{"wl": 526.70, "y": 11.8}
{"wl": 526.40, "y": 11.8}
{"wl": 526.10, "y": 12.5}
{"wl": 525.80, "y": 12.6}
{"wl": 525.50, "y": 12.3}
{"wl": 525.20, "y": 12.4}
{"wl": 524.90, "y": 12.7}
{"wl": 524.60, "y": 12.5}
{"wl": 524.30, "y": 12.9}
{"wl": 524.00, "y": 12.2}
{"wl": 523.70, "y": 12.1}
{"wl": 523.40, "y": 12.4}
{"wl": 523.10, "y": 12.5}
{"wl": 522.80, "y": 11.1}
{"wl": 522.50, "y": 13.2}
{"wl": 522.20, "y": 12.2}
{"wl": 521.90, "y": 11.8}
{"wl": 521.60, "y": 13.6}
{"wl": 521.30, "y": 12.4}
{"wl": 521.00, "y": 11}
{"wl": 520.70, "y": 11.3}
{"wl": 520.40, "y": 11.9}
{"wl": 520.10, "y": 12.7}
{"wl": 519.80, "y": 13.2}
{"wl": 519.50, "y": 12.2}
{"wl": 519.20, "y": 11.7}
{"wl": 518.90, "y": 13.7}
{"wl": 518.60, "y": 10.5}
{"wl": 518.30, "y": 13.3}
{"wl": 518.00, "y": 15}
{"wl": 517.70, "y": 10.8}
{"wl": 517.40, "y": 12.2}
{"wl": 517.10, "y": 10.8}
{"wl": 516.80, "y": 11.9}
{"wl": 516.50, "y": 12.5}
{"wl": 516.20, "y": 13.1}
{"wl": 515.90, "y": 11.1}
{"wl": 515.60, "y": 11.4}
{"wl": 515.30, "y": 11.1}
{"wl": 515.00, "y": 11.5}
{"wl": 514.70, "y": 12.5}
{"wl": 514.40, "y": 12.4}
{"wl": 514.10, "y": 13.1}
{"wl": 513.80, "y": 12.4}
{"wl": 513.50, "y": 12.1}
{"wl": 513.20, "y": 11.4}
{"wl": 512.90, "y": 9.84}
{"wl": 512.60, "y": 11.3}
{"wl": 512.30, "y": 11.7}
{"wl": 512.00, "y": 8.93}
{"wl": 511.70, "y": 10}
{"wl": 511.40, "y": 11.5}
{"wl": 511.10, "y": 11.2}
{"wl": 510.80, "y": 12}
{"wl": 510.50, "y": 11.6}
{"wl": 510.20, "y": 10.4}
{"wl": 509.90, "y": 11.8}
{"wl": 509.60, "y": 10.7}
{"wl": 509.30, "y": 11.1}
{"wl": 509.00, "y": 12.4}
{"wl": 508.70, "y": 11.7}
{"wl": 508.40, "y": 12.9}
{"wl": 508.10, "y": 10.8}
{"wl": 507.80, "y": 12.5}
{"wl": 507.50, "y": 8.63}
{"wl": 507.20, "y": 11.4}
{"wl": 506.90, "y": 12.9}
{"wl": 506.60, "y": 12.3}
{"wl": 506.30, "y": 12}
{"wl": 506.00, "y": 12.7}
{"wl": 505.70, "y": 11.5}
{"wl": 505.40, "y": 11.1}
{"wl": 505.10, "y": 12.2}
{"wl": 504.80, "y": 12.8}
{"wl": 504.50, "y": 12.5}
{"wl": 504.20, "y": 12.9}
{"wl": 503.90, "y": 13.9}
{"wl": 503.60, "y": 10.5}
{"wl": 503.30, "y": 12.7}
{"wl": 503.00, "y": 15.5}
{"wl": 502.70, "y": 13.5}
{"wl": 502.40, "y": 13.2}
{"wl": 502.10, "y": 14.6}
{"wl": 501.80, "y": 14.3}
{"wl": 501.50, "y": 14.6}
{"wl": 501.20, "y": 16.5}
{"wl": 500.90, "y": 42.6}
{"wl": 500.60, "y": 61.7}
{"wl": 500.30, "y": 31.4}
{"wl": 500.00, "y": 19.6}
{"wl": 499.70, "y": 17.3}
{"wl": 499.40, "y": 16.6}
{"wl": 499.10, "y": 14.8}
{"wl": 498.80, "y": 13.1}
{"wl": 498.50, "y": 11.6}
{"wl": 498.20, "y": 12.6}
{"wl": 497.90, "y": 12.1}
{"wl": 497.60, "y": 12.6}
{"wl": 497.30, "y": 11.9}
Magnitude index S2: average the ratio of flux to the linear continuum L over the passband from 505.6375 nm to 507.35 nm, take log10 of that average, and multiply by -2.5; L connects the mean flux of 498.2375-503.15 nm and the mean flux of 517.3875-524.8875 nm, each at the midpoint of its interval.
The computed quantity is 0.44 mag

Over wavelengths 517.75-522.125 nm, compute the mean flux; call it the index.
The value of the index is 12.4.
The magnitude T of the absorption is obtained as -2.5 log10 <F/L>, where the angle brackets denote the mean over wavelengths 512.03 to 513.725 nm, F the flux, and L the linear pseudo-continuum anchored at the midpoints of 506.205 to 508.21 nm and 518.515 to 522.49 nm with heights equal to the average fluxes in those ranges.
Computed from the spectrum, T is 0.06 mag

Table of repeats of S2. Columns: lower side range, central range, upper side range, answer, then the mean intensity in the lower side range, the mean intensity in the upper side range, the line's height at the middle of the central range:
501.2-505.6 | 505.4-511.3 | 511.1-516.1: 0.07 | 13.3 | 11.4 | 12.4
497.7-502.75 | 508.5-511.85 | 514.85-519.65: 0.33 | 20.1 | 12.1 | 15.4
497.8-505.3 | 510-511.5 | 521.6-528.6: 0.35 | 17.7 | 12.3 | 15.6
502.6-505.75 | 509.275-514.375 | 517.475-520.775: 0.12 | 12.7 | 12.4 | 12.5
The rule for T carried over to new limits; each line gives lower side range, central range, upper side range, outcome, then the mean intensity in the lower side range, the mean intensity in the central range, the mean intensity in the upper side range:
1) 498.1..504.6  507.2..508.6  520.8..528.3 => 0.43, 18.5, 11.2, 12.3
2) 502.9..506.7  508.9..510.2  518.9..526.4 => 0.10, 12.5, 11.3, 12.3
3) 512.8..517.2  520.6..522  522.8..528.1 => 0.01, 11.8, 12.1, 12.3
